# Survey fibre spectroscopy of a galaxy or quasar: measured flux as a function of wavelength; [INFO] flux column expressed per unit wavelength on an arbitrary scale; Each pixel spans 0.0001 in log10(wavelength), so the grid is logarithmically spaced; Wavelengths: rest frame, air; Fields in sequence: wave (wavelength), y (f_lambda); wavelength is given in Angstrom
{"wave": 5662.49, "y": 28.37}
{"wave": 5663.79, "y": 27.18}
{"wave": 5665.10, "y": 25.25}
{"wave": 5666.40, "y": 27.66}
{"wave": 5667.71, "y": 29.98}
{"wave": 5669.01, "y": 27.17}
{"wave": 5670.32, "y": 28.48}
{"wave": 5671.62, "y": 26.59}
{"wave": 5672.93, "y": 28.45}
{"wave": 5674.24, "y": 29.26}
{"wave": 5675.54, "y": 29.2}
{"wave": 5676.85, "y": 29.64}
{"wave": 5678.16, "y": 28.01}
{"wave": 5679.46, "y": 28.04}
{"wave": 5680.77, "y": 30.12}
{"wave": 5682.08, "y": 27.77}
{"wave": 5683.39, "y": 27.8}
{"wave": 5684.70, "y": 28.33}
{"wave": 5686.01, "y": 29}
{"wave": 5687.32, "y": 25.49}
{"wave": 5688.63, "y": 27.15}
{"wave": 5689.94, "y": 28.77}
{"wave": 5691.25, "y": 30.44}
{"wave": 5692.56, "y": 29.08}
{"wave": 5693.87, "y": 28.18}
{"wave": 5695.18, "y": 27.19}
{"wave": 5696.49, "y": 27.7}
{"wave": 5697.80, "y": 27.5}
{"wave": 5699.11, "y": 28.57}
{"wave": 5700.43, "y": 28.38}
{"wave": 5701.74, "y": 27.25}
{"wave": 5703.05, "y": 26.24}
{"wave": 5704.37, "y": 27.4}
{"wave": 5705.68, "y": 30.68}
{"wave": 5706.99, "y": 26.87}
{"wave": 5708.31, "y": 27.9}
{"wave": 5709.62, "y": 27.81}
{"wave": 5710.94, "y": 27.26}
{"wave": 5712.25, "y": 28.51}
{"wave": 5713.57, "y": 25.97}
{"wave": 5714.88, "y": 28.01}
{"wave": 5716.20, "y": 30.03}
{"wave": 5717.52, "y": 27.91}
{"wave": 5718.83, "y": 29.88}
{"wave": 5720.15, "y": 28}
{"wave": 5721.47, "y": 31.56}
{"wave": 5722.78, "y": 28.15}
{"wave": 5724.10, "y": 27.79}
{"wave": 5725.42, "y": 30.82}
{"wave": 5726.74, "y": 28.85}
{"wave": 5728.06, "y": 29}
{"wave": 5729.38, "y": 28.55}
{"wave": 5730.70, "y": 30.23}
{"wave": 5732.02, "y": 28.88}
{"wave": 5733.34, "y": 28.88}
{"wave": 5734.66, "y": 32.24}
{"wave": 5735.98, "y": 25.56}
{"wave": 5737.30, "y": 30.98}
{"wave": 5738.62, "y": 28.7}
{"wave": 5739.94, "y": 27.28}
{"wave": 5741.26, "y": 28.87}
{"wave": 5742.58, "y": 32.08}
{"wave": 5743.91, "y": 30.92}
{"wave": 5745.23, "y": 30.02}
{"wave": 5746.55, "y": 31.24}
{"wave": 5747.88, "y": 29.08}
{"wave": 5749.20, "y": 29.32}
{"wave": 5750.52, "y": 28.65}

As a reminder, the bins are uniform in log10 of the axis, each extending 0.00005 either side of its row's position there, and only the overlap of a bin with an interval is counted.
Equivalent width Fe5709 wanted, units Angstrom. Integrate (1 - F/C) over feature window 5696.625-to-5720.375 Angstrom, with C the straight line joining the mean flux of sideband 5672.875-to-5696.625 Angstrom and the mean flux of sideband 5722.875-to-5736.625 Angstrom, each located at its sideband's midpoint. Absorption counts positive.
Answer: 0.6 Angstrom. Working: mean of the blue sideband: 28.4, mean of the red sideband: 29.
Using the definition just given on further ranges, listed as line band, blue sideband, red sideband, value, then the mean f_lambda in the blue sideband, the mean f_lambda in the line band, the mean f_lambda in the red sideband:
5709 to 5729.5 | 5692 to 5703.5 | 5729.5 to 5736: 0.1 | 27.8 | 28.6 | 29.5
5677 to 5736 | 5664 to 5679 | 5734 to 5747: 1.1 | 28.1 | 28.4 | 29.8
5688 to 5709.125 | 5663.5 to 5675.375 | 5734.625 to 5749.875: 0.3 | 27.9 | 28.1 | 29.6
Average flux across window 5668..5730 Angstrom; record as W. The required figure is 28.3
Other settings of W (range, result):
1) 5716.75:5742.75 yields 29.2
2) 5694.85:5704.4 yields 27.5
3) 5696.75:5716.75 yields 27.9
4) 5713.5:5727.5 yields 28.9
